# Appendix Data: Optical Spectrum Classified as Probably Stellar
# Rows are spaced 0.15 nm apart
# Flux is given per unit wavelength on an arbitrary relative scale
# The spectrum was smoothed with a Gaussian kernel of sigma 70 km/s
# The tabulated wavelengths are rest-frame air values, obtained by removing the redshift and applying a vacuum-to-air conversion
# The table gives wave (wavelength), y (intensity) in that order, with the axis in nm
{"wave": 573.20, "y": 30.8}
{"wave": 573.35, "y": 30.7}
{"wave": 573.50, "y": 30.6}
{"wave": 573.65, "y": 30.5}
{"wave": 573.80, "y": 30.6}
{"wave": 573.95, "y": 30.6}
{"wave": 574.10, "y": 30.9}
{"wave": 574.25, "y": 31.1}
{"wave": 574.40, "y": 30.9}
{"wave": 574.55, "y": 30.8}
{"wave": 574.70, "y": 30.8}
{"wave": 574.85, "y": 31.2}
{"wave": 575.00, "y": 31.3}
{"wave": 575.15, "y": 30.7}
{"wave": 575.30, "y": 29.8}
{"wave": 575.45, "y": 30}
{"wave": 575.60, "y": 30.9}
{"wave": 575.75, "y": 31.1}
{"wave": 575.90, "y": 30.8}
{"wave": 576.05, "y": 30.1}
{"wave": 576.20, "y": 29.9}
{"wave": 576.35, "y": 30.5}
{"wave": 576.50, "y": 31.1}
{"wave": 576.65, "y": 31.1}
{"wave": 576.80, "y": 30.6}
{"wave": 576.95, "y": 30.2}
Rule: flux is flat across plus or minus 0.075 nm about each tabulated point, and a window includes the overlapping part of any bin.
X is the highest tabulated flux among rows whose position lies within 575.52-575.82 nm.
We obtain 31.1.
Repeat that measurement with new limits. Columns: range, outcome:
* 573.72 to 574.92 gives 31.2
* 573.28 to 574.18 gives 30.9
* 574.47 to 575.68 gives 31.3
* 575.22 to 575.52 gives 30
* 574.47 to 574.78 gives 30.8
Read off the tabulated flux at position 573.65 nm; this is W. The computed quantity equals 30.5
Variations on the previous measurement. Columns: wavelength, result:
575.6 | 30.9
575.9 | 30.8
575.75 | 31.1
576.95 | 30.2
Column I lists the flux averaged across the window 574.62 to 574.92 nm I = 31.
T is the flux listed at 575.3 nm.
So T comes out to 29.8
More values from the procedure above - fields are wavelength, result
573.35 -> 30.7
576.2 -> 29.9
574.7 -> 30.8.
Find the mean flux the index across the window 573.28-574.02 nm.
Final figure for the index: 30.6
